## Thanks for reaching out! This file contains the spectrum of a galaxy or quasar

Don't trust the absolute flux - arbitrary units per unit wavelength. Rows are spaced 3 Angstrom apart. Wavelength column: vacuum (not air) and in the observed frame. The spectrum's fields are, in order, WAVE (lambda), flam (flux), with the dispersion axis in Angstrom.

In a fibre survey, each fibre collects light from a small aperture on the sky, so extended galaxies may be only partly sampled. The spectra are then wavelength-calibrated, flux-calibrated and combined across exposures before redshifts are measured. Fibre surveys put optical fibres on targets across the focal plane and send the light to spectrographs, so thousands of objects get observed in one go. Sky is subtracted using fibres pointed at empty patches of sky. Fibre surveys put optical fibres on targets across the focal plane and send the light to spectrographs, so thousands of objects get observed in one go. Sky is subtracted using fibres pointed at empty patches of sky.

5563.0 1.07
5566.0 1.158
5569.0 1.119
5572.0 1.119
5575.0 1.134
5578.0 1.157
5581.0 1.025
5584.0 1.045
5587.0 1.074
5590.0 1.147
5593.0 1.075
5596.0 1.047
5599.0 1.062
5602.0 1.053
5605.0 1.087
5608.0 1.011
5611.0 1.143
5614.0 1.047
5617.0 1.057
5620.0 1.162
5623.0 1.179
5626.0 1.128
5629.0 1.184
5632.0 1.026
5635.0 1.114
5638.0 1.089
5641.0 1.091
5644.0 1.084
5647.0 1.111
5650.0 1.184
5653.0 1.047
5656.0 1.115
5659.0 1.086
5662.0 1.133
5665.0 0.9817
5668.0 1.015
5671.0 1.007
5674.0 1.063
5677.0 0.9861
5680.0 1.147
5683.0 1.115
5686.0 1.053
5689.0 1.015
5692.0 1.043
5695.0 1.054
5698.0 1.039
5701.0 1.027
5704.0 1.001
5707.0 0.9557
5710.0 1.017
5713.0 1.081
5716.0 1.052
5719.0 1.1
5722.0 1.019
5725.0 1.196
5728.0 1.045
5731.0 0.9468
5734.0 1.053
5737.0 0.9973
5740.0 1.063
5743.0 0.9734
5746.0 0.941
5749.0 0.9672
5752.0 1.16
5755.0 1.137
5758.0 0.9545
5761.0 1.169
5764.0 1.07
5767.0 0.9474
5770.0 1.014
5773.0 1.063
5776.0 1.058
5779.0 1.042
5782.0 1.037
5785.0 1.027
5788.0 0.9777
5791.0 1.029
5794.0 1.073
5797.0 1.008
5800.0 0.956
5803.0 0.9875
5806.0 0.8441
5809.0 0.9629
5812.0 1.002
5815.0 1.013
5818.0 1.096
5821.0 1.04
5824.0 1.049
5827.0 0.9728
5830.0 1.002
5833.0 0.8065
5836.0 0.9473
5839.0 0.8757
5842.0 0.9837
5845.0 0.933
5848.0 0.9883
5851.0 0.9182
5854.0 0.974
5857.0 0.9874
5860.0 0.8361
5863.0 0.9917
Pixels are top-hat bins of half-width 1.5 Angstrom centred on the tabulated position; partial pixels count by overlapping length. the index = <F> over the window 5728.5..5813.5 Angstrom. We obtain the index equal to 1.02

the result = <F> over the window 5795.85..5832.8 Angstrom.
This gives 0.988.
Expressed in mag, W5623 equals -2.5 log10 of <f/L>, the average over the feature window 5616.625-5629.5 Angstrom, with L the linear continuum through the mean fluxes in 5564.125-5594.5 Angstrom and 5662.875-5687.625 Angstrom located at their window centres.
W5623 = -0.066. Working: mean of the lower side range 1.1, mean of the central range 1.15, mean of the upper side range 1.05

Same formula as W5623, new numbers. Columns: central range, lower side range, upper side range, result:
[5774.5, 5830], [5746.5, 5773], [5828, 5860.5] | -0.020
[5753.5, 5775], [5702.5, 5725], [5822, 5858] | -0.046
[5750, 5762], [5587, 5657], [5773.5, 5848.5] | -0.078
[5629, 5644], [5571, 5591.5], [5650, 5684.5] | -0.011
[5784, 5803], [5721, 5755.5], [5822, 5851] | -0.022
